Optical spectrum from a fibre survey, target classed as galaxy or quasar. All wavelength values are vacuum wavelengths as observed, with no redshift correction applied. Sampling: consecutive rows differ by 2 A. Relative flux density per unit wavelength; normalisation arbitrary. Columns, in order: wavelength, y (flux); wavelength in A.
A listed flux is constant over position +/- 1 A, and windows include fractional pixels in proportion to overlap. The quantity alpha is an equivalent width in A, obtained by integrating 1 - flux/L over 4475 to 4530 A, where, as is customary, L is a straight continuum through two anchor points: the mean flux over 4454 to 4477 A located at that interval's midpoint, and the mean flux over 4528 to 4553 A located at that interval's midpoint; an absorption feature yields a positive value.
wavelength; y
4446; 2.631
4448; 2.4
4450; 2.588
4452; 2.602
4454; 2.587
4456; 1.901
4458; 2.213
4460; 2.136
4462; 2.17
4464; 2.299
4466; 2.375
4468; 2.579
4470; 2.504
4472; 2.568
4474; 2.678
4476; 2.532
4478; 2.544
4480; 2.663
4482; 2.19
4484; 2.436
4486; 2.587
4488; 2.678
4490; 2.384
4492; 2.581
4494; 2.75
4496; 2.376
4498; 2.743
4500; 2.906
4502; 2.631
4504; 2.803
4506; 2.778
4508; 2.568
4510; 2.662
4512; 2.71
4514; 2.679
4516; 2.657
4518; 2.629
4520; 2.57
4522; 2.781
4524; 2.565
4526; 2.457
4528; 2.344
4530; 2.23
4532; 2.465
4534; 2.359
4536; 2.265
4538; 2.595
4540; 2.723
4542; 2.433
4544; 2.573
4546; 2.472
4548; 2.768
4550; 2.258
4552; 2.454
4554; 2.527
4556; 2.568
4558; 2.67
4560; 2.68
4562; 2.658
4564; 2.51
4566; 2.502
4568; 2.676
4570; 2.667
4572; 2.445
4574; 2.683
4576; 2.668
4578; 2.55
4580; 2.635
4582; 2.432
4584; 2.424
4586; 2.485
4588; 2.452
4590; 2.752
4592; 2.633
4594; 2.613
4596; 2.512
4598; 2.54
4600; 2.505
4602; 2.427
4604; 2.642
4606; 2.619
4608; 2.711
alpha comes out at -4.1 A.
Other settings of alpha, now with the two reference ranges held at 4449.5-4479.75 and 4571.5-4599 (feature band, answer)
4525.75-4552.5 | 0.54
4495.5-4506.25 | -1.10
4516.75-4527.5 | -0.44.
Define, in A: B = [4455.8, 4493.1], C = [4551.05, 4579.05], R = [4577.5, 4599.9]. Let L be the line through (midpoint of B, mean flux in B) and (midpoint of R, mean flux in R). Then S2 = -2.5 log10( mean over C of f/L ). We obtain -0.029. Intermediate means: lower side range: 2.43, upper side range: 2.55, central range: 2.59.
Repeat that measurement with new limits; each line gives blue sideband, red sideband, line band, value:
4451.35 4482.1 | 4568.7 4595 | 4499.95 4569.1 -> -0.027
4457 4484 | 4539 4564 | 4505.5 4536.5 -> -0.016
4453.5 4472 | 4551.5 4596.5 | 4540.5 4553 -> 0.004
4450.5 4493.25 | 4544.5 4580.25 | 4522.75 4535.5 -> 0.053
